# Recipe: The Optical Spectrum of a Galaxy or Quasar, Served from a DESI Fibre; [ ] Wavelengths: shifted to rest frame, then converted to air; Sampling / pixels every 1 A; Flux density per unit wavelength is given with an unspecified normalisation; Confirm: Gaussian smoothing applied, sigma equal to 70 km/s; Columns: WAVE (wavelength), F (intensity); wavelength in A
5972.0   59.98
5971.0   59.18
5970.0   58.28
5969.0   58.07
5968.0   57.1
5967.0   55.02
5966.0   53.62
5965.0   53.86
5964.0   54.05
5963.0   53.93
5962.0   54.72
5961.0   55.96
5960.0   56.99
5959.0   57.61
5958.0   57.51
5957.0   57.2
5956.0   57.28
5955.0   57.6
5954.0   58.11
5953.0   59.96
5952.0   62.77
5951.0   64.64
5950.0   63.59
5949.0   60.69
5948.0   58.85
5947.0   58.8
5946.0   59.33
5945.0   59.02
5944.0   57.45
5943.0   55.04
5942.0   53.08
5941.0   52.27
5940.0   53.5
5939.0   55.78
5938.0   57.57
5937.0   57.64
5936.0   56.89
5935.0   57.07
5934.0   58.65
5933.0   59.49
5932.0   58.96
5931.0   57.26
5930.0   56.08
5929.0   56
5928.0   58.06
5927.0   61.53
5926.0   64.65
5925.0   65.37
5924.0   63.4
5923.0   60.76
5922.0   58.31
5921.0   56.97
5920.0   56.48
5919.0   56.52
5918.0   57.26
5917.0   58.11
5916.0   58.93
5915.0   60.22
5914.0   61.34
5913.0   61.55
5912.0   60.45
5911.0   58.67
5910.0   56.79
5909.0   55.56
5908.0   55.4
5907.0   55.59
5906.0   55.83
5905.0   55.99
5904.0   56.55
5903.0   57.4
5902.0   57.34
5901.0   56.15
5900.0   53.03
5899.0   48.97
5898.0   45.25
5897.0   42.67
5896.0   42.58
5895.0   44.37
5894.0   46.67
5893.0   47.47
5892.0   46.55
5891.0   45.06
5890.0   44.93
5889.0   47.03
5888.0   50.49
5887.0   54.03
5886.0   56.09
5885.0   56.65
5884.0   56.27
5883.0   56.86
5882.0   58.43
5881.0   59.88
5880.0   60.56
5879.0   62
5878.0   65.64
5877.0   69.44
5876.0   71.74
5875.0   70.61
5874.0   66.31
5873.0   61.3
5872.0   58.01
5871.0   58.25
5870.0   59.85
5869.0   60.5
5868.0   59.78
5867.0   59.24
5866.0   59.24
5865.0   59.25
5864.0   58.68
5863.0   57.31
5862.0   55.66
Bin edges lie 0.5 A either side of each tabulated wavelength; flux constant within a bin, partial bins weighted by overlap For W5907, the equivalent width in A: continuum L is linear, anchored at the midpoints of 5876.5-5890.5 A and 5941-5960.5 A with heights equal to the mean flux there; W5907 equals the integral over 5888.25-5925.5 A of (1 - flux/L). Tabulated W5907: 2.1 A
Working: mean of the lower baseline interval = 57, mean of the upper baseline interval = 58.5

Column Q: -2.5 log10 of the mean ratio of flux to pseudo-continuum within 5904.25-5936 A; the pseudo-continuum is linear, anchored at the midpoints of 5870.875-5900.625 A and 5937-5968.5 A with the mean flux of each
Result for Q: -0.05 mag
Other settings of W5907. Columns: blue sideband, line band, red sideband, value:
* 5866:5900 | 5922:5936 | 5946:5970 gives -0.67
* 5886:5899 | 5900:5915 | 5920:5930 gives -1.25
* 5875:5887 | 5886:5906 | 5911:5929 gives 3.56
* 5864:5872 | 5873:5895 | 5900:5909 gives 0.51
